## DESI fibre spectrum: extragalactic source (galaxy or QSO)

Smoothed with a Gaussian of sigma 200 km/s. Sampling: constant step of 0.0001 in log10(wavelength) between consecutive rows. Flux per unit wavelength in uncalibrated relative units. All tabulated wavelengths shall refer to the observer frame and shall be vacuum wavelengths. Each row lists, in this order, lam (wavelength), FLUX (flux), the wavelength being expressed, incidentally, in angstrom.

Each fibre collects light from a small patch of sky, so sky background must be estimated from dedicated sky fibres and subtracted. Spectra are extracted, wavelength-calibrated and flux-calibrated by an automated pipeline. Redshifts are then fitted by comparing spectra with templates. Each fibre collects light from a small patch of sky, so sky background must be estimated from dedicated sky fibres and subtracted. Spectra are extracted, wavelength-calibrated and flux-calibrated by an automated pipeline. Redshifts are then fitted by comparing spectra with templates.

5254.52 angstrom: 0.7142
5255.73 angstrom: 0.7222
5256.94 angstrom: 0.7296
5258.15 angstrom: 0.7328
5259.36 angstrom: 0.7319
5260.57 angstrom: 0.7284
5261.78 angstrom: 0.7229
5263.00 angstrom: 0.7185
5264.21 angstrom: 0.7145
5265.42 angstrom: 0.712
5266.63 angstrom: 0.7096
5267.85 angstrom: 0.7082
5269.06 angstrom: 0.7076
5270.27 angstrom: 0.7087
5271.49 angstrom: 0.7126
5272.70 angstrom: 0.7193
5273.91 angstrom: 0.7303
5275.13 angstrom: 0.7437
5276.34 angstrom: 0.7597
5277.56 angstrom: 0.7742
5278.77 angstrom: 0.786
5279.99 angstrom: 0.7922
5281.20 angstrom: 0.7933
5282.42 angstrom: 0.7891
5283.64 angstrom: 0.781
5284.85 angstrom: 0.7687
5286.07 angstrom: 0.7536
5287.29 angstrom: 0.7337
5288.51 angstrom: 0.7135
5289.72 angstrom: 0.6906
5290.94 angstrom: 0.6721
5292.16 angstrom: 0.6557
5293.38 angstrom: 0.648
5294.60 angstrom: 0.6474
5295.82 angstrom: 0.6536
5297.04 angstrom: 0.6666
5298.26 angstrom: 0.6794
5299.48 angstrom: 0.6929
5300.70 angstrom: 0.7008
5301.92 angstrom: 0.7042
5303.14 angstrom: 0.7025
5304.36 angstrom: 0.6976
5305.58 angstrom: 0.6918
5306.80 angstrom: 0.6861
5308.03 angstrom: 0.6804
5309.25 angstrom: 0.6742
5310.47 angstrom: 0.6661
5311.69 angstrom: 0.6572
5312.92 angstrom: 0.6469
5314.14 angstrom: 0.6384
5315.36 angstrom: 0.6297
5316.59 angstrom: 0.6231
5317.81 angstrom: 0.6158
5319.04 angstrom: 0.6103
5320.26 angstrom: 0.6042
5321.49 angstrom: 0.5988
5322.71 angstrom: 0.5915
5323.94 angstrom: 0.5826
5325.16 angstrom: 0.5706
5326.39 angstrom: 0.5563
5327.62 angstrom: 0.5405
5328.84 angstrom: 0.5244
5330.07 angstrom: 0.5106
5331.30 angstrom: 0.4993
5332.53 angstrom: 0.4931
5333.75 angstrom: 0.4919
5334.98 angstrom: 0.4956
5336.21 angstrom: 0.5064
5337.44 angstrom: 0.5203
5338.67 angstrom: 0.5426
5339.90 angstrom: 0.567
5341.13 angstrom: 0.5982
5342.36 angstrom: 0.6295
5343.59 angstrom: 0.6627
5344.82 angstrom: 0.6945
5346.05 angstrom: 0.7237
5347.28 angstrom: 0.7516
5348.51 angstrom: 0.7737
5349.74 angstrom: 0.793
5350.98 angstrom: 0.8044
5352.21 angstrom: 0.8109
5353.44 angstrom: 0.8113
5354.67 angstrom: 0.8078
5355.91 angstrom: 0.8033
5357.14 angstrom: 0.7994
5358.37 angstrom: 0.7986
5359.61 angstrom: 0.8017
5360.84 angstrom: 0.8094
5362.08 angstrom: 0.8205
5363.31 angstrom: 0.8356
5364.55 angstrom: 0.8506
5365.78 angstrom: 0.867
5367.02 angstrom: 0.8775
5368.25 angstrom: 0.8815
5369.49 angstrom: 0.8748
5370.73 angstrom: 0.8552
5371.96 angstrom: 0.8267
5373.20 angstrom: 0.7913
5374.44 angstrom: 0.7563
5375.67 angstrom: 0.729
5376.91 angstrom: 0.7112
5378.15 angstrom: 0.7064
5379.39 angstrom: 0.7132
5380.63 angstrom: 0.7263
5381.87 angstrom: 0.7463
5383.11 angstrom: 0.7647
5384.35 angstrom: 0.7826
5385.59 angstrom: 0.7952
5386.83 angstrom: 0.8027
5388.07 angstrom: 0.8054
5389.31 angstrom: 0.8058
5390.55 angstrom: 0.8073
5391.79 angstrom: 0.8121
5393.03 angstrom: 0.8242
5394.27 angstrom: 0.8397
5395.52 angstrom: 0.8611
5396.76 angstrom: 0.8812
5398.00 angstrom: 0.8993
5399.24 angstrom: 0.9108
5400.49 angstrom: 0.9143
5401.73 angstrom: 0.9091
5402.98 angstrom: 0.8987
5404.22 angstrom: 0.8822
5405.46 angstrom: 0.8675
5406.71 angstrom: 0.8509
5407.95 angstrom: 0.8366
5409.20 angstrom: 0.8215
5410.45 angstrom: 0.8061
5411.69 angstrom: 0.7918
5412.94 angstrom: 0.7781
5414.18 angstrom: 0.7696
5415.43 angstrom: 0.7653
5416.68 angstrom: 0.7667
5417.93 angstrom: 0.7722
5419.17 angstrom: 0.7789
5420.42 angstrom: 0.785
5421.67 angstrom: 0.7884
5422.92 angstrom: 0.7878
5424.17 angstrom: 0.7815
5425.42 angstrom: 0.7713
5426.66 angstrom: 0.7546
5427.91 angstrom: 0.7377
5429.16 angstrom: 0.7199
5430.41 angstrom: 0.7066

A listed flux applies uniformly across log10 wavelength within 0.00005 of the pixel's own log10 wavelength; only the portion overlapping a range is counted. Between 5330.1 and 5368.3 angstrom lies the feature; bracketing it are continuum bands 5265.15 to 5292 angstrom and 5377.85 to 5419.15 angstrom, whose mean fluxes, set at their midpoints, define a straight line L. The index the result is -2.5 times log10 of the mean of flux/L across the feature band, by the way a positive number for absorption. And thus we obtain 0.112 mag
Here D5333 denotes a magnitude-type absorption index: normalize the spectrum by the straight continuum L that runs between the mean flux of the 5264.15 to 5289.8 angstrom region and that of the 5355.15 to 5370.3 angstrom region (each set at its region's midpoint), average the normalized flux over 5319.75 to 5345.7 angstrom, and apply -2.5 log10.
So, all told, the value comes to 0.39 mag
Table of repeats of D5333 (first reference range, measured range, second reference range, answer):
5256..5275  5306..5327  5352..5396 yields 0.21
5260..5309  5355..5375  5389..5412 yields -0.02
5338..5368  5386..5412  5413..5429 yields -0.11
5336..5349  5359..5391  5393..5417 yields -0.08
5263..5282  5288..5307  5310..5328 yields -0.02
